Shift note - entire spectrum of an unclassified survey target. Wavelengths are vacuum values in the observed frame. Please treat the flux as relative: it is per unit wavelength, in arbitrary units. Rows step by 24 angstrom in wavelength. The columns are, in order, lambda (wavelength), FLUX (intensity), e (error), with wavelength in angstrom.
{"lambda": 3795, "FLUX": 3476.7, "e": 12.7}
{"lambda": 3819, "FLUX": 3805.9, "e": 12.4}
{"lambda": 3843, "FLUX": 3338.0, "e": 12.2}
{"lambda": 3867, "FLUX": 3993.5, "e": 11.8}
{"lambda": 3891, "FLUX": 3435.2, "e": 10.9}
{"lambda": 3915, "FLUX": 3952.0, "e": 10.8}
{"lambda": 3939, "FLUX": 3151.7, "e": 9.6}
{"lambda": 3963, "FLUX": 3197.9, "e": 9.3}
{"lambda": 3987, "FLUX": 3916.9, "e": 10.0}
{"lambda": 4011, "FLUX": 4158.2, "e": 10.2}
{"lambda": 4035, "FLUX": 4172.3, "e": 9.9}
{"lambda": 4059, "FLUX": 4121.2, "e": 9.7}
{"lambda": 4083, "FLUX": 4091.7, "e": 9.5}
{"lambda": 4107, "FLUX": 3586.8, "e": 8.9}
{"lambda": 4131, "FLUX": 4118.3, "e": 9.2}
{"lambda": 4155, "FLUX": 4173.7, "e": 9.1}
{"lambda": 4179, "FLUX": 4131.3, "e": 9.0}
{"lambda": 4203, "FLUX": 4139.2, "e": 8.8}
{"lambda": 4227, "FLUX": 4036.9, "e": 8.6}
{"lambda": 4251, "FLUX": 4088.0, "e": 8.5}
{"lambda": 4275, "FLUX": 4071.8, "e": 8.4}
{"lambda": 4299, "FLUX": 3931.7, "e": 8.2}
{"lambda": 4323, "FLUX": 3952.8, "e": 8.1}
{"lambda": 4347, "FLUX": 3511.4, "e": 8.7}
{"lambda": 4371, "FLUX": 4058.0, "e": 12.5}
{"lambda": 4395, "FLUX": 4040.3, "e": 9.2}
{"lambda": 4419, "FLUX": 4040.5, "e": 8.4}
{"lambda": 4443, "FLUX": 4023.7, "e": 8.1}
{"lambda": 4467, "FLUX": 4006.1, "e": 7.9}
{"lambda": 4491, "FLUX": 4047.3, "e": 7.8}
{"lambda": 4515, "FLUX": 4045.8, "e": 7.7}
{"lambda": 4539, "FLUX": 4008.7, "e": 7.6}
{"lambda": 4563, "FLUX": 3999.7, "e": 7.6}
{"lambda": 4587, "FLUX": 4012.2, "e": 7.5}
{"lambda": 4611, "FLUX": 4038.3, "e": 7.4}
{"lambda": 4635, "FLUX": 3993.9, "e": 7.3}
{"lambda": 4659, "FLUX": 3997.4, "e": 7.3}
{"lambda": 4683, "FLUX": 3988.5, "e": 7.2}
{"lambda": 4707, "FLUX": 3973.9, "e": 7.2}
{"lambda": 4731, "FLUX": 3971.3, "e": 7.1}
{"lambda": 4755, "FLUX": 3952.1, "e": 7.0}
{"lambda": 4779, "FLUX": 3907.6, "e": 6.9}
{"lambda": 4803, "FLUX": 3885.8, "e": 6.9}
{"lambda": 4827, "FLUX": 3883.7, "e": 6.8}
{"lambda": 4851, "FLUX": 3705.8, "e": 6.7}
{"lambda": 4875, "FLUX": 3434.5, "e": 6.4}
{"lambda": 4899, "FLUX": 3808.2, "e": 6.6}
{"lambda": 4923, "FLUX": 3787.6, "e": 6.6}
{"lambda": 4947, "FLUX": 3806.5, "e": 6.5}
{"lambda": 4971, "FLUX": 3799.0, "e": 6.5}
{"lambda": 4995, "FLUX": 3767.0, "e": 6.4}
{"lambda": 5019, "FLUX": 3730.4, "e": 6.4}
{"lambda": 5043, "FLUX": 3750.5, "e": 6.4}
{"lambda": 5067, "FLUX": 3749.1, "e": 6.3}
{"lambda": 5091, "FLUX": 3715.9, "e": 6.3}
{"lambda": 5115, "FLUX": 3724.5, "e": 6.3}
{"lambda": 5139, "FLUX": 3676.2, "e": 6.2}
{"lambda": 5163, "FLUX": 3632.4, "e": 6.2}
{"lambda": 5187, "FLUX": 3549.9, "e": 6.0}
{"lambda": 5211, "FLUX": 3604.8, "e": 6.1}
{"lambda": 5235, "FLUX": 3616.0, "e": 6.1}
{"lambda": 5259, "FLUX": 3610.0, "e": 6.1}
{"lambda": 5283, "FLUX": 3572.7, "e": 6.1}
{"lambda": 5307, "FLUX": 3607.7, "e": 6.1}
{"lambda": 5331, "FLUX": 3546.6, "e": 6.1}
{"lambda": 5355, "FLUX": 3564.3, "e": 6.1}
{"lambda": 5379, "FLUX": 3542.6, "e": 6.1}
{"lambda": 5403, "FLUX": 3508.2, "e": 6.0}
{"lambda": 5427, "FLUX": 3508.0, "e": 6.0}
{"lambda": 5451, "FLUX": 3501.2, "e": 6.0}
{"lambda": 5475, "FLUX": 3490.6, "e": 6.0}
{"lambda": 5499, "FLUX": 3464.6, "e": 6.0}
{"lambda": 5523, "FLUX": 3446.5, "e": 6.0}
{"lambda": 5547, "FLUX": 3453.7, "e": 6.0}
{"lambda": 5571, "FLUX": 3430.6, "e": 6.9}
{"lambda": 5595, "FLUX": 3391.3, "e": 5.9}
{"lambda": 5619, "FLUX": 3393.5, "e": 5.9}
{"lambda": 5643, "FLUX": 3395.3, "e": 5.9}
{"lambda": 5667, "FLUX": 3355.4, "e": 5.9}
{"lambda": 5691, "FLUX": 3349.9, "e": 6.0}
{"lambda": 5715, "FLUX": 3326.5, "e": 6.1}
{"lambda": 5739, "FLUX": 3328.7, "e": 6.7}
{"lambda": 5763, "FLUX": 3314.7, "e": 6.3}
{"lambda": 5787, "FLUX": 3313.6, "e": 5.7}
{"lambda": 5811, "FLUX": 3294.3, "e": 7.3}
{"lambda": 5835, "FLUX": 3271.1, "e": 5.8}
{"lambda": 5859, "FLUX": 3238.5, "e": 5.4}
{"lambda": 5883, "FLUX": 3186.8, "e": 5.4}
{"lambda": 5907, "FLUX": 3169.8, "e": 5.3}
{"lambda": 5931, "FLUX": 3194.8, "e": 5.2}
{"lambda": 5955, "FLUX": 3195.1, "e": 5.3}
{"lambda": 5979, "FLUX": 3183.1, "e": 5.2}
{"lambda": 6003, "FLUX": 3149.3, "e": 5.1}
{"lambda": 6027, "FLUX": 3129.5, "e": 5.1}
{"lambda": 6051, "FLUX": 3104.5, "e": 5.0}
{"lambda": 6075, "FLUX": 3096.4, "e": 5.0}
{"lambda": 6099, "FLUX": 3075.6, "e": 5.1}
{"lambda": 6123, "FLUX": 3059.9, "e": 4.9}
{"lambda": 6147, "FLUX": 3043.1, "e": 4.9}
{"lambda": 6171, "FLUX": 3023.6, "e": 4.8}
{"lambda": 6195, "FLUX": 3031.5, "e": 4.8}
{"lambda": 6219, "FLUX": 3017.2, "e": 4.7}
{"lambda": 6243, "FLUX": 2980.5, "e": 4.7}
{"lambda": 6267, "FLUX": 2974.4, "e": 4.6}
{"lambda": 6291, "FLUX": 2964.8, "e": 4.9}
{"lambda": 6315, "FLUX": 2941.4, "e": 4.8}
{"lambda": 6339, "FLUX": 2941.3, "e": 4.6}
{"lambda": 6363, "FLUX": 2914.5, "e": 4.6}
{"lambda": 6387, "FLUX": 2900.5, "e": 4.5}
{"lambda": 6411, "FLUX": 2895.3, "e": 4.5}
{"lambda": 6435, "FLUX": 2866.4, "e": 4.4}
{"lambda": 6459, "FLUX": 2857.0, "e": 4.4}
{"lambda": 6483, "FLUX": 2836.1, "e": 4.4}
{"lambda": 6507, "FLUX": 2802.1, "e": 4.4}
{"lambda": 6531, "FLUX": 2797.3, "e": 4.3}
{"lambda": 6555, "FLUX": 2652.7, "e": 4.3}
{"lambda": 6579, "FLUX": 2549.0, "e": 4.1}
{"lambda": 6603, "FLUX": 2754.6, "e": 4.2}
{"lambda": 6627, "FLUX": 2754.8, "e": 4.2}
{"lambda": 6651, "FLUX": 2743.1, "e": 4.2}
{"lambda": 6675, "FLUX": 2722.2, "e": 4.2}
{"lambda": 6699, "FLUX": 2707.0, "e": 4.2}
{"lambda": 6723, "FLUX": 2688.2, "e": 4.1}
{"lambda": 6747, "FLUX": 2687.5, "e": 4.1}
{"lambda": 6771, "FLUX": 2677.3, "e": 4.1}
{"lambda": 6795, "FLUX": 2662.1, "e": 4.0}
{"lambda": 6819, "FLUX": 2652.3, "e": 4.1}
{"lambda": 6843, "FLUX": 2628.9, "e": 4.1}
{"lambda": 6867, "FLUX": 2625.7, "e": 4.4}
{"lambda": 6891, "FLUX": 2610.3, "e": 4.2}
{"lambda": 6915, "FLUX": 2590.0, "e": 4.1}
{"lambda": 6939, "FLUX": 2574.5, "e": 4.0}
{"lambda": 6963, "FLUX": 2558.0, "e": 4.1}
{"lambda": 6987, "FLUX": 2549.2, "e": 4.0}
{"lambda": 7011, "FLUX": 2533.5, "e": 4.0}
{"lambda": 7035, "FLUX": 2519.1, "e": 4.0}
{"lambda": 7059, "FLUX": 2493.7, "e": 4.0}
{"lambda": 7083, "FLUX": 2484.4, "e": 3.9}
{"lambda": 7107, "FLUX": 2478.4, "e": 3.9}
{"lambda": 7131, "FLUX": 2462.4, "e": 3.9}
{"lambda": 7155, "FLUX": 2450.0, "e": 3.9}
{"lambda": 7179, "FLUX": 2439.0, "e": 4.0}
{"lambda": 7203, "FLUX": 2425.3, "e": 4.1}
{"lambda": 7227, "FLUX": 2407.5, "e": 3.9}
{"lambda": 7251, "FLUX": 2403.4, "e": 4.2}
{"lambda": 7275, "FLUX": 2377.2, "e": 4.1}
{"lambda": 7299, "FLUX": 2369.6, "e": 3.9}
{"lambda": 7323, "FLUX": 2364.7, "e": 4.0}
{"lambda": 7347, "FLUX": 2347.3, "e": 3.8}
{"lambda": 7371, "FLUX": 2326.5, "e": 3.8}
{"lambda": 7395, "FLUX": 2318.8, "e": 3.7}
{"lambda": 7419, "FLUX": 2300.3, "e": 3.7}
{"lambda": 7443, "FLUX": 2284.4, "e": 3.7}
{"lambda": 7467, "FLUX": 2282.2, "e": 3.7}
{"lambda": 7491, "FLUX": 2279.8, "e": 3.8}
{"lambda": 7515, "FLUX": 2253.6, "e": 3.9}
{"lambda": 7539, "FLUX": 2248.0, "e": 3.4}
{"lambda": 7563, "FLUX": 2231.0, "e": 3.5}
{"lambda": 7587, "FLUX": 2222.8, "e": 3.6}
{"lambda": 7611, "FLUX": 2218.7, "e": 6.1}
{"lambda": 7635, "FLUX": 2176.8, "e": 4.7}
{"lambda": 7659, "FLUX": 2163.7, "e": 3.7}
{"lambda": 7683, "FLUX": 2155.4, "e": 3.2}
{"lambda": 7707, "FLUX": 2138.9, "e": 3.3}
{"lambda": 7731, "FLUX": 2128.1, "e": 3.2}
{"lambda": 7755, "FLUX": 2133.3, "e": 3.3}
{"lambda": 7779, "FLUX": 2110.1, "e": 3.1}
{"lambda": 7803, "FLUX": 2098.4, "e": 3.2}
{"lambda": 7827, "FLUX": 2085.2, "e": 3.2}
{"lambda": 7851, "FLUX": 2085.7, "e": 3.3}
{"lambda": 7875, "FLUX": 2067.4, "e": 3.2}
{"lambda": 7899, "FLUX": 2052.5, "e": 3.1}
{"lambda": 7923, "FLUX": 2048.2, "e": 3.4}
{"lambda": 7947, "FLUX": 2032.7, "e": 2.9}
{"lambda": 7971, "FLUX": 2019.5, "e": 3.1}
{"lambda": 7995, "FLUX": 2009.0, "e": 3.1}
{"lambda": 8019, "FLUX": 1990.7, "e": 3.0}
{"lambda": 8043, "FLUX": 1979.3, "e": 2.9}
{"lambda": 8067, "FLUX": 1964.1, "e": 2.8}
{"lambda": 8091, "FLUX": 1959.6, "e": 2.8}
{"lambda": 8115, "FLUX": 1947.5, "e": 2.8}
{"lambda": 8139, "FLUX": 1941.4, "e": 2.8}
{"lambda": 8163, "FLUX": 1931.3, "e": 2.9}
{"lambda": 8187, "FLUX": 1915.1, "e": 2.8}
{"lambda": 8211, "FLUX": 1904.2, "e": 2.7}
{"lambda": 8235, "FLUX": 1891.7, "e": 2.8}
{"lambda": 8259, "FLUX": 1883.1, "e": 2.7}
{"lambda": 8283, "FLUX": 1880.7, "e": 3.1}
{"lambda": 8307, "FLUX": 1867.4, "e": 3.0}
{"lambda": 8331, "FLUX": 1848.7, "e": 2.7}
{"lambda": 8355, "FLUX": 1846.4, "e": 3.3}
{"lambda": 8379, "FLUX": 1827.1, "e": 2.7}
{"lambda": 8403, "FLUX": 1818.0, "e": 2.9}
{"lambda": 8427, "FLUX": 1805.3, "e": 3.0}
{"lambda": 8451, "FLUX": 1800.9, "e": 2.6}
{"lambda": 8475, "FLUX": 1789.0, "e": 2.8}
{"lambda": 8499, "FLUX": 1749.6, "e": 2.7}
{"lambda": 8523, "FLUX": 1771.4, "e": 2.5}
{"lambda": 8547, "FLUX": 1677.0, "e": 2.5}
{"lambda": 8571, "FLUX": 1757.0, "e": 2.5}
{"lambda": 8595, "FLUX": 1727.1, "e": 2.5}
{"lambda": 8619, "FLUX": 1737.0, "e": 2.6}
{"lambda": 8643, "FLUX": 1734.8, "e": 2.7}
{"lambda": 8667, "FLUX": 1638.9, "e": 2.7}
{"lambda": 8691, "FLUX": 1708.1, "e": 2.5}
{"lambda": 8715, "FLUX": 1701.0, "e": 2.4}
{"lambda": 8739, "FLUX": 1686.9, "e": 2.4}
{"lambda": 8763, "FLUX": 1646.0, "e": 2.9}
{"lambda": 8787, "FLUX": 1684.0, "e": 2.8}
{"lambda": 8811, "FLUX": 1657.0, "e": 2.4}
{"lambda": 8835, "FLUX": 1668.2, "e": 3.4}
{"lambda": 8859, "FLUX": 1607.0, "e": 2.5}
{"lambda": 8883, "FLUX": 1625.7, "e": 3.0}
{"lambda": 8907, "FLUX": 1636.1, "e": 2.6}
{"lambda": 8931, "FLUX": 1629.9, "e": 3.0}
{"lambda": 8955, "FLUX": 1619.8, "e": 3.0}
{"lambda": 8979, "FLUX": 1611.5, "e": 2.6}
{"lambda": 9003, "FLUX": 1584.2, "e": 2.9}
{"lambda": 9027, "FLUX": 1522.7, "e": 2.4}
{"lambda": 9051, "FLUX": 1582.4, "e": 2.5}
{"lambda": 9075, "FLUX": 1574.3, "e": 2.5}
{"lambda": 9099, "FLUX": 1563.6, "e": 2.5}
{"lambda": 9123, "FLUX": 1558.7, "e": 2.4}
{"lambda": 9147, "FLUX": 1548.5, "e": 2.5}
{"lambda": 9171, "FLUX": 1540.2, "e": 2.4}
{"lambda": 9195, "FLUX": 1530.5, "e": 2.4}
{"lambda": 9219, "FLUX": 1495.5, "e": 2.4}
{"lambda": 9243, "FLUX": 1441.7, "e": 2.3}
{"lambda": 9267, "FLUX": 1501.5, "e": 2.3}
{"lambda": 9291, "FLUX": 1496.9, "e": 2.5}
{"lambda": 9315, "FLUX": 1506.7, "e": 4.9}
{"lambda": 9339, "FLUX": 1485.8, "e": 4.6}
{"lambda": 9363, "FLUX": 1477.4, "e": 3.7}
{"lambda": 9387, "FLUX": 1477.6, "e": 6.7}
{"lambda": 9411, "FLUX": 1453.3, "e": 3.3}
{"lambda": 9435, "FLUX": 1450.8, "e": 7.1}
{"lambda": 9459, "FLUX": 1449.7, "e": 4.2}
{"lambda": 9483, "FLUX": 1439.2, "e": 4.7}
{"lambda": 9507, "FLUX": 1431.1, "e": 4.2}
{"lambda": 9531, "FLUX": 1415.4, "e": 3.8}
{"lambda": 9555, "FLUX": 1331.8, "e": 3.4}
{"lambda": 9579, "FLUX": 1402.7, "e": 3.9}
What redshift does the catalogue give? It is 0.000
